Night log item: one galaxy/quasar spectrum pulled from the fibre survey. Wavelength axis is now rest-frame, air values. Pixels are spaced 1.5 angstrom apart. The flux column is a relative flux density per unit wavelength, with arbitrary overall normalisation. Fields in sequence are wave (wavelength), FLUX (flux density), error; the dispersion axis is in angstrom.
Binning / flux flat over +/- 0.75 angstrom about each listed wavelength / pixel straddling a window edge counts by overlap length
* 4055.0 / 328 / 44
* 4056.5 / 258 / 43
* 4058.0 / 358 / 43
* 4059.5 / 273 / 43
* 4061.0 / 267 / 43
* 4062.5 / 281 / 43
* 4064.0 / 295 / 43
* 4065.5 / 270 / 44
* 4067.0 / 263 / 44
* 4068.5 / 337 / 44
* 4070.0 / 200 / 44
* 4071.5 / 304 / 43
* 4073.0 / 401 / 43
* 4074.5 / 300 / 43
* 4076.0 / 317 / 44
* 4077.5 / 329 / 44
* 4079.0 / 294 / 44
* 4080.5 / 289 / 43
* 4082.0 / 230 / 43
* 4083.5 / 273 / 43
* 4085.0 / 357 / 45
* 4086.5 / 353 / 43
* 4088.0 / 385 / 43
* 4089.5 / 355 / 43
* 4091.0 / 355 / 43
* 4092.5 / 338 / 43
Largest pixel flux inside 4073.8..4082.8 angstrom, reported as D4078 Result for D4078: 329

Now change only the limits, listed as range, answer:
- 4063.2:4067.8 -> 295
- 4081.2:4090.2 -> 385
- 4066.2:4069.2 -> 337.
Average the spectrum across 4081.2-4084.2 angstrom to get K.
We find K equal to 252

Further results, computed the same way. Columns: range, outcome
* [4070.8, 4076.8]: 331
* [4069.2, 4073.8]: 302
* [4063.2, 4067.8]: 277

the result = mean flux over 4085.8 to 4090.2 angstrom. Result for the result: 365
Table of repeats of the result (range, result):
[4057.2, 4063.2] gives 295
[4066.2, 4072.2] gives 276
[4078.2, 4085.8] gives 289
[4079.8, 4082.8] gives 259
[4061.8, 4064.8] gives 288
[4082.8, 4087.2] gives 328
